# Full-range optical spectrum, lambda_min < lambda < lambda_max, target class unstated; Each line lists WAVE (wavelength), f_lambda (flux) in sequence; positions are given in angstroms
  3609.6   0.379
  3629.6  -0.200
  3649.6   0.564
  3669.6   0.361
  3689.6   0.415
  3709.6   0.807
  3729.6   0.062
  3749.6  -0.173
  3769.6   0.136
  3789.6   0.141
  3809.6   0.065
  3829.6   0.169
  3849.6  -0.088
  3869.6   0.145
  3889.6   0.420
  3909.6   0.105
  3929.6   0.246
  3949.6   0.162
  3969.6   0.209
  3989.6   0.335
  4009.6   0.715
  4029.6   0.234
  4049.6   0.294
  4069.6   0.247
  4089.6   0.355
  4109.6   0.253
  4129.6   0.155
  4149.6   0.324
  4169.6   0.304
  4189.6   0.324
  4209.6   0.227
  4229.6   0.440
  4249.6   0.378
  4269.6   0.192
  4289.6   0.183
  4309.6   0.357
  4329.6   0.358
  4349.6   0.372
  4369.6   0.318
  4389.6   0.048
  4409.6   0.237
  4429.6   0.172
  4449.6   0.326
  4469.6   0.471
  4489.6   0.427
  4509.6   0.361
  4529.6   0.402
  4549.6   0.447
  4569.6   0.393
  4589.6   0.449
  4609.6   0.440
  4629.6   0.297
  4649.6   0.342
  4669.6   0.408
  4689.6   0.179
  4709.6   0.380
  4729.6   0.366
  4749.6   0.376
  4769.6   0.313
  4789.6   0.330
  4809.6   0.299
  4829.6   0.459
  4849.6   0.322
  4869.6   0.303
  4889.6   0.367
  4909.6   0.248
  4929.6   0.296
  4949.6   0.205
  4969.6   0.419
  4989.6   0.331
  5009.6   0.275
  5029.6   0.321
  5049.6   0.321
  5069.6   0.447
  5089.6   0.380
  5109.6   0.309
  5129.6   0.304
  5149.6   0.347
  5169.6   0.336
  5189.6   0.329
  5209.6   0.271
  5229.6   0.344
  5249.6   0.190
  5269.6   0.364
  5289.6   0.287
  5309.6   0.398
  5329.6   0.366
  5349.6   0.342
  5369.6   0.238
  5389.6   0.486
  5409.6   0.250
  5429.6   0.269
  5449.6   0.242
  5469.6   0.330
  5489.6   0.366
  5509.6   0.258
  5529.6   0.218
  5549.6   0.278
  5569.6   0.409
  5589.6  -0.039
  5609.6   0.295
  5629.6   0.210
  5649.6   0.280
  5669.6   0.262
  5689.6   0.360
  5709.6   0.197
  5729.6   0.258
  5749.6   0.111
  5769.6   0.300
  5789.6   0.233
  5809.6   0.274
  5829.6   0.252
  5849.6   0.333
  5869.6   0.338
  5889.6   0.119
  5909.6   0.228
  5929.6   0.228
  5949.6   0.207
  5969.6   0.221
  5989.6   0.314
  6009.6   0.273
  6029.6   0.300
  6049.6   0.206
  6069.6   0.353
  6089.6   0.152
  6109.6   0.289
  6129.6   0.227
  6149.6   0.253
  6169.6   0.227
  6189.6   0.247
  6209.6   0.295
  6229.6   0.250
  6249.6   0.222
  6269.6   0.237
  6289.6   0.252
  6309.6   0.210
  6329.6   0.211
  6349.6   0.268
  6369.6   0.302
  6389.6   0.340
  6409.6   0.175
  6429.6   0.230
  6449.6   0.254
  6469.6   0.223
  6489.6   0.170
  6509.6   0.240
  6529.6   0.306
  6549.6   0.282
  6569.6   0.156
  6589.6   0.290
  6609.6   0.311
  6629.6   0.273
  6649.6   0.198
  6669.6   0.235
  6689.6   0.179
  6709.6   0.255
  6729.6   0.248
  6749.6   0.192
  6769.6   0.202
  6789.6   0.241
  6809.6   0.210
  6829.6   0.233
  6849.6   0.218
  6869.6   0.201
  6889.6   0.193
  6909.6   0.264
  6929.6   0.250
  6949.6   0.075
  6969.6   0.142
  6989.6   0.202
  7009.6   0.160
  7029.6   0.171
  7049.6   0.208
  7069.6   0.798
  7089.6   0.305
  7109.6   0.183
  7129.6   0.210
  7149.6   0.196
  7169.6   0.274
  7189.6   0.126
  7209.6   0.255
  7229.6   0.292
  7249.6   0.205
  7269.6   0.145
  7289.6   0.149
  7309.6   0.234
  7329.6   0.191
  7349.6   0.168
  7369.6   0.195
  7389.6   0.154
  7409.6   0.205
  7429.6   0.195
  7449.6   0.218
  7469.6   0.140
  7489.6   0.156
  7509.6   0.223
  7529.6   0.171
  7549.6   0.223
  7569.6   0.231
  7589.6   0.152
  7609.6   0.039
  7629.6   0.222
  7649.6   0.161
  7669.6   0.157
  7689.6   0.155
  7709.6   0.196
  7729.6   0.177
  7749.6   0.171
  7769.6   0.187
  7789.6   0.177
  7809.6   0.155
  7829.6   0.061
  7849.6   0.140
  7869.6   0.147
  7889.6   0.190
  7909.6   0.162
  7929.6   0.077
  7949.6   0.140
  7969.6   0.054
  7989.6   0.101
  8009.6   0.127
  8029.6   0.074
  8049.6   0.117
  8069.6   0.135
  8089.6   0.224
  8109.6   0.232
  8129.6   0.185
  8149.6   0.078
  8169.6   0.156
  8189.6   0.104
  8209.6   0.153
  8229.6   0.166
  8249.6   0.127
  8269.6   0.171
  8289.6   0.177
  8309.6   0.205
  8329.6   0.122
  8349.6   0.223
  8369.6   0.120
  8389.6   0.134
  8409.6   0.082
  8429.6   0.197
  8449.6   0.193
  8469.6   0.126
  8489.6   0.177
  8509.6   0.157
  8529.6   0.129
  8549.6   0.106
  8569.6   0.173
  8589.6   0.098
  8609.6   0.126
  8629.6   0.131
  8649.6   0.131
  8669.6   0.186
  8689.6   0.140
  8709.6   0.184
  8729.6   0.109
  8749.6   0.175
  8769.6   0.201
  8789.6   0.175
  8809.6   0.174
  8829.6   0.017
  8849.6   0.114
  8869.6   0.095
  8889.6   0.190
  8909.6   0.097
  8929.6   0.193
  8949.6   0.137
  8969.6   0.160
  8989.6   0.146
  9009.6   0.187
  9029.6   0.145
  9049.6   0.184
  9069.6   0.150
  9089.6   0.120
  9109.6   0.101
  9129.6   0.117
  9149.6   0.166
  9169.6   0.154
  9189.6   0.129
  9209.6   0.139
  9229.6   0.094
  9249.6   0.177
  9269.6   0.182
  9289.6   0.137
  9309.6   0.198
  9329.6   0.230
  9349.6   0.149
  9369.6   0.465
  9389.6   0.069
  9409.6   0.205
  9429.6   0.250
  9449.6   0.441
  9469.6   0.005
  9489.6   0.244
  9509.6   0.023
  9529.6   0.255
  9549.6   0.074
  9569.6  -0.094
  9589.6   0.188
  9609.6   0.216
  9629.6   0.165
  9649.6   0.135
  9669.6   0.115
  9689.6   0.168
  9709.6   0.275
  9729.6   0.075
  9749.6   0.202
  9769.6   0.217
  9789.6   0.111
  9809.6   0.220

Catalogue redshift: 0.077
